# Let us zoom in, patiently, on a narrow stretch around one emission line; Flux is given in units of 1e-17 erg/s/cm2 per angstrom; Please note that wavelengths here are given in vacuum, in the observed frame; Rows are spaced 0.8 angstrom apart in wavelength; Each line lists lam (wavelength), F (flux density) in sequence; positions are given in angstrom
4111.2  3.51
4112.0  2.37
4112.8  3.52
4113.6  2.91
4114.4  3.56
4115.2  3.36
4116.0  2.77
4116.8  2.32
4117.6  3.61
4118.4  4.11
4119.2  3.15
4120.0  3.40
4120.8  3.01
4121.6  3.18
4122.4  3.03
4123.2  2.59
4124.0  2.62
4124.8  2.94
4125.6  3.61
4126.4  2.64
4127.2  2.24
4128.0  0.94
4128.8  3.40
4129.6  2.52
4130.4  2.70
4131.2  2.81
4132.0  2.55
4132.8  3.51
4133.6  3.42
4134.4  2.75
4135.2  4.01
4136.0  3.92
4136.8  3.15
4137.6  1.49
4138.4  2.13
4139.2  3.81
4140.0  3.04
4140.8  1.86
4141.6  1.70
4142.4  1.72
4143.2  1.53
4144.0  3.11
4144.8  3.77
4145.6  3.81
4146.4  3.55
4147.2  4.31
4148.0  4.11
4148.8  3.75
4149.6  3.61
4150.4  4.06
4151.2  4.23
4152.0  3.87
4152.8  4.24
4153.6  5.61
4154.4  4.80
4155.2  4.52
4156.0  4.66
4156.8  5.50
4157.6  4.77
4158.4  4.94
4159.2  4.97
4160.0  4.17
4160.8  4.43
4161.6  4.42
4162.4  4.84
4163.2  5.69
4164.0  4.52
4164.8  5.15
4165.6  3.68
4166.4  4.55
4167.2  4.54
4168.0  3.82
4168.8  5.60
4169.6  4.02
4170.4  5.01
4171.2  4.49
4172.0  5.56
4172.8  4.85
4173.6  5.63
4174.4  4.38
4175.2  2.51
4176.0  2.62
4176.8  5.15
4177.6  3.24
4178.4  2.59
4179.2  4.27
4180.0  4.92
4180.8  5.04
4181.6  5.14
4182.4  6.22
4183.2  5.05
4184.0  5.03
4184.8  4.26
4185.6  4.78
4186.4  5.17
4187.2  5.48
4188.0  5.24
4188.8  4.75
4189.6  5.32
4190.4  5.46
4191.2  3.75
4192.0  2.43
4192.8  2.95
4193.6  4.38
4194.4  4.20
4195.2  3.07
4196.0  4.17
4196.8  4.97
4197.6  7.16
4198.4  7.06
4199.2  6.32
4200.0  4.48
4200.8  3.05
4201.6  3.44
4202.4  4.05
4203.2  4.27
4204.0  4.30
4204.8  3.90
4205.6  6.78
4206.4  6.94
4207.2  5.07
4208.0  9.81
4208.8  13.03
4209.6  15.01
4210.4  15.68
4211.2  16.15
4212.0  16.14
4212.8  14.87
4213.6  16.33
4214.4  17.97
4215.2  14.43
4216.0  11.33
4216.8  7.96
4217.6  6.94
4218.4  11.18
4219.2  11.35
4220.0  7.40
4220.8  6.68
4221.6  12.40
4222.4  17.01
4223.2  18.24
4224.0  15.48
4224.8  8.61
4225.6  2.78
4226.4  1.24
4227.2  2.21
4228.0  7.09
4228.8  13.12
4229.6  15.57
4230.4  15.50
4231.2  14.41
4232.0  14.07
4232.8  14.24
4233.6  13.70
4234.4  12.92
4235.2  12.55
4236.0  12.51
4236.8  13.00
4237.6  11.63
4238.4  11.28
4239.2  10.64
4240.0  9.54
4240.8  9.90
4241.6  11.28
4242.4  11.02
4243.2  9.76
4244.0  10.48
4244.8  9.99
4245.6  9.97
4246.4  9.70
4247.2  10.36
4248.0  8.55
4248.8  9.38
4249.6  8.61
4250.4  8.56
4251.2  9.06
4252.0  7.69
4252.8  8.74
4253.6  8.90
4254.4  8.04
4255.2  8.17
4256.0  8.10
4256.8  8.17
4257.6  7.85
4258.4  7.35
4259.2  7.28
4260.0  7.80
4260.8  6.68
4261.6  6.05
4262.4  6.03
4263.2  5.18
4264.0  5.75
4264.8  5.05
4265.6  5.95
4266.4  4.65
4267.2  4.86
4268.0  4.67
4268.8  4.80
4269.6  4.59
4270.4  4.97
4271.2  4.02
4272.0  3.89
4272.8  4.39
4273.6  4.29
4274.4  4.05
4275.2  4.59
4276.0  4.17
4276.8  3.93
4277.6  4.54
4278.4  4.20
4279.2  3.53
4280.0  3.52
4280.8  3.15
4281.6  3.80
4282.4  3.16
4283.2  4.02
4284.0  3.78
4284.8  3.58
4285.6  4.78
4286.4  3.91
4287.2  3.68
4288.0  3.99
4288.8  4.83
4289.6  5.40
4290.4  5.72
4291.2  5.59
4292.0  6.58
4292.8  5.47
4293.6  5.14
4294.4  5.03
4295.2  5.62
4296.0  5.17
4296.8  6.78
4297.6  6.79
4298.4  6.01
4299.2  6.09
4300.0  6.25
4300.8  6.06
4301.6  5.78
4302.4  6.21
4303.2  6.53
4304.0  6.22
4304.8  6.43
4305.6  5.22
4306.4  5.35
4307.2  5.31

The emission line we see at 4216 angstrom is Lyman alpha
